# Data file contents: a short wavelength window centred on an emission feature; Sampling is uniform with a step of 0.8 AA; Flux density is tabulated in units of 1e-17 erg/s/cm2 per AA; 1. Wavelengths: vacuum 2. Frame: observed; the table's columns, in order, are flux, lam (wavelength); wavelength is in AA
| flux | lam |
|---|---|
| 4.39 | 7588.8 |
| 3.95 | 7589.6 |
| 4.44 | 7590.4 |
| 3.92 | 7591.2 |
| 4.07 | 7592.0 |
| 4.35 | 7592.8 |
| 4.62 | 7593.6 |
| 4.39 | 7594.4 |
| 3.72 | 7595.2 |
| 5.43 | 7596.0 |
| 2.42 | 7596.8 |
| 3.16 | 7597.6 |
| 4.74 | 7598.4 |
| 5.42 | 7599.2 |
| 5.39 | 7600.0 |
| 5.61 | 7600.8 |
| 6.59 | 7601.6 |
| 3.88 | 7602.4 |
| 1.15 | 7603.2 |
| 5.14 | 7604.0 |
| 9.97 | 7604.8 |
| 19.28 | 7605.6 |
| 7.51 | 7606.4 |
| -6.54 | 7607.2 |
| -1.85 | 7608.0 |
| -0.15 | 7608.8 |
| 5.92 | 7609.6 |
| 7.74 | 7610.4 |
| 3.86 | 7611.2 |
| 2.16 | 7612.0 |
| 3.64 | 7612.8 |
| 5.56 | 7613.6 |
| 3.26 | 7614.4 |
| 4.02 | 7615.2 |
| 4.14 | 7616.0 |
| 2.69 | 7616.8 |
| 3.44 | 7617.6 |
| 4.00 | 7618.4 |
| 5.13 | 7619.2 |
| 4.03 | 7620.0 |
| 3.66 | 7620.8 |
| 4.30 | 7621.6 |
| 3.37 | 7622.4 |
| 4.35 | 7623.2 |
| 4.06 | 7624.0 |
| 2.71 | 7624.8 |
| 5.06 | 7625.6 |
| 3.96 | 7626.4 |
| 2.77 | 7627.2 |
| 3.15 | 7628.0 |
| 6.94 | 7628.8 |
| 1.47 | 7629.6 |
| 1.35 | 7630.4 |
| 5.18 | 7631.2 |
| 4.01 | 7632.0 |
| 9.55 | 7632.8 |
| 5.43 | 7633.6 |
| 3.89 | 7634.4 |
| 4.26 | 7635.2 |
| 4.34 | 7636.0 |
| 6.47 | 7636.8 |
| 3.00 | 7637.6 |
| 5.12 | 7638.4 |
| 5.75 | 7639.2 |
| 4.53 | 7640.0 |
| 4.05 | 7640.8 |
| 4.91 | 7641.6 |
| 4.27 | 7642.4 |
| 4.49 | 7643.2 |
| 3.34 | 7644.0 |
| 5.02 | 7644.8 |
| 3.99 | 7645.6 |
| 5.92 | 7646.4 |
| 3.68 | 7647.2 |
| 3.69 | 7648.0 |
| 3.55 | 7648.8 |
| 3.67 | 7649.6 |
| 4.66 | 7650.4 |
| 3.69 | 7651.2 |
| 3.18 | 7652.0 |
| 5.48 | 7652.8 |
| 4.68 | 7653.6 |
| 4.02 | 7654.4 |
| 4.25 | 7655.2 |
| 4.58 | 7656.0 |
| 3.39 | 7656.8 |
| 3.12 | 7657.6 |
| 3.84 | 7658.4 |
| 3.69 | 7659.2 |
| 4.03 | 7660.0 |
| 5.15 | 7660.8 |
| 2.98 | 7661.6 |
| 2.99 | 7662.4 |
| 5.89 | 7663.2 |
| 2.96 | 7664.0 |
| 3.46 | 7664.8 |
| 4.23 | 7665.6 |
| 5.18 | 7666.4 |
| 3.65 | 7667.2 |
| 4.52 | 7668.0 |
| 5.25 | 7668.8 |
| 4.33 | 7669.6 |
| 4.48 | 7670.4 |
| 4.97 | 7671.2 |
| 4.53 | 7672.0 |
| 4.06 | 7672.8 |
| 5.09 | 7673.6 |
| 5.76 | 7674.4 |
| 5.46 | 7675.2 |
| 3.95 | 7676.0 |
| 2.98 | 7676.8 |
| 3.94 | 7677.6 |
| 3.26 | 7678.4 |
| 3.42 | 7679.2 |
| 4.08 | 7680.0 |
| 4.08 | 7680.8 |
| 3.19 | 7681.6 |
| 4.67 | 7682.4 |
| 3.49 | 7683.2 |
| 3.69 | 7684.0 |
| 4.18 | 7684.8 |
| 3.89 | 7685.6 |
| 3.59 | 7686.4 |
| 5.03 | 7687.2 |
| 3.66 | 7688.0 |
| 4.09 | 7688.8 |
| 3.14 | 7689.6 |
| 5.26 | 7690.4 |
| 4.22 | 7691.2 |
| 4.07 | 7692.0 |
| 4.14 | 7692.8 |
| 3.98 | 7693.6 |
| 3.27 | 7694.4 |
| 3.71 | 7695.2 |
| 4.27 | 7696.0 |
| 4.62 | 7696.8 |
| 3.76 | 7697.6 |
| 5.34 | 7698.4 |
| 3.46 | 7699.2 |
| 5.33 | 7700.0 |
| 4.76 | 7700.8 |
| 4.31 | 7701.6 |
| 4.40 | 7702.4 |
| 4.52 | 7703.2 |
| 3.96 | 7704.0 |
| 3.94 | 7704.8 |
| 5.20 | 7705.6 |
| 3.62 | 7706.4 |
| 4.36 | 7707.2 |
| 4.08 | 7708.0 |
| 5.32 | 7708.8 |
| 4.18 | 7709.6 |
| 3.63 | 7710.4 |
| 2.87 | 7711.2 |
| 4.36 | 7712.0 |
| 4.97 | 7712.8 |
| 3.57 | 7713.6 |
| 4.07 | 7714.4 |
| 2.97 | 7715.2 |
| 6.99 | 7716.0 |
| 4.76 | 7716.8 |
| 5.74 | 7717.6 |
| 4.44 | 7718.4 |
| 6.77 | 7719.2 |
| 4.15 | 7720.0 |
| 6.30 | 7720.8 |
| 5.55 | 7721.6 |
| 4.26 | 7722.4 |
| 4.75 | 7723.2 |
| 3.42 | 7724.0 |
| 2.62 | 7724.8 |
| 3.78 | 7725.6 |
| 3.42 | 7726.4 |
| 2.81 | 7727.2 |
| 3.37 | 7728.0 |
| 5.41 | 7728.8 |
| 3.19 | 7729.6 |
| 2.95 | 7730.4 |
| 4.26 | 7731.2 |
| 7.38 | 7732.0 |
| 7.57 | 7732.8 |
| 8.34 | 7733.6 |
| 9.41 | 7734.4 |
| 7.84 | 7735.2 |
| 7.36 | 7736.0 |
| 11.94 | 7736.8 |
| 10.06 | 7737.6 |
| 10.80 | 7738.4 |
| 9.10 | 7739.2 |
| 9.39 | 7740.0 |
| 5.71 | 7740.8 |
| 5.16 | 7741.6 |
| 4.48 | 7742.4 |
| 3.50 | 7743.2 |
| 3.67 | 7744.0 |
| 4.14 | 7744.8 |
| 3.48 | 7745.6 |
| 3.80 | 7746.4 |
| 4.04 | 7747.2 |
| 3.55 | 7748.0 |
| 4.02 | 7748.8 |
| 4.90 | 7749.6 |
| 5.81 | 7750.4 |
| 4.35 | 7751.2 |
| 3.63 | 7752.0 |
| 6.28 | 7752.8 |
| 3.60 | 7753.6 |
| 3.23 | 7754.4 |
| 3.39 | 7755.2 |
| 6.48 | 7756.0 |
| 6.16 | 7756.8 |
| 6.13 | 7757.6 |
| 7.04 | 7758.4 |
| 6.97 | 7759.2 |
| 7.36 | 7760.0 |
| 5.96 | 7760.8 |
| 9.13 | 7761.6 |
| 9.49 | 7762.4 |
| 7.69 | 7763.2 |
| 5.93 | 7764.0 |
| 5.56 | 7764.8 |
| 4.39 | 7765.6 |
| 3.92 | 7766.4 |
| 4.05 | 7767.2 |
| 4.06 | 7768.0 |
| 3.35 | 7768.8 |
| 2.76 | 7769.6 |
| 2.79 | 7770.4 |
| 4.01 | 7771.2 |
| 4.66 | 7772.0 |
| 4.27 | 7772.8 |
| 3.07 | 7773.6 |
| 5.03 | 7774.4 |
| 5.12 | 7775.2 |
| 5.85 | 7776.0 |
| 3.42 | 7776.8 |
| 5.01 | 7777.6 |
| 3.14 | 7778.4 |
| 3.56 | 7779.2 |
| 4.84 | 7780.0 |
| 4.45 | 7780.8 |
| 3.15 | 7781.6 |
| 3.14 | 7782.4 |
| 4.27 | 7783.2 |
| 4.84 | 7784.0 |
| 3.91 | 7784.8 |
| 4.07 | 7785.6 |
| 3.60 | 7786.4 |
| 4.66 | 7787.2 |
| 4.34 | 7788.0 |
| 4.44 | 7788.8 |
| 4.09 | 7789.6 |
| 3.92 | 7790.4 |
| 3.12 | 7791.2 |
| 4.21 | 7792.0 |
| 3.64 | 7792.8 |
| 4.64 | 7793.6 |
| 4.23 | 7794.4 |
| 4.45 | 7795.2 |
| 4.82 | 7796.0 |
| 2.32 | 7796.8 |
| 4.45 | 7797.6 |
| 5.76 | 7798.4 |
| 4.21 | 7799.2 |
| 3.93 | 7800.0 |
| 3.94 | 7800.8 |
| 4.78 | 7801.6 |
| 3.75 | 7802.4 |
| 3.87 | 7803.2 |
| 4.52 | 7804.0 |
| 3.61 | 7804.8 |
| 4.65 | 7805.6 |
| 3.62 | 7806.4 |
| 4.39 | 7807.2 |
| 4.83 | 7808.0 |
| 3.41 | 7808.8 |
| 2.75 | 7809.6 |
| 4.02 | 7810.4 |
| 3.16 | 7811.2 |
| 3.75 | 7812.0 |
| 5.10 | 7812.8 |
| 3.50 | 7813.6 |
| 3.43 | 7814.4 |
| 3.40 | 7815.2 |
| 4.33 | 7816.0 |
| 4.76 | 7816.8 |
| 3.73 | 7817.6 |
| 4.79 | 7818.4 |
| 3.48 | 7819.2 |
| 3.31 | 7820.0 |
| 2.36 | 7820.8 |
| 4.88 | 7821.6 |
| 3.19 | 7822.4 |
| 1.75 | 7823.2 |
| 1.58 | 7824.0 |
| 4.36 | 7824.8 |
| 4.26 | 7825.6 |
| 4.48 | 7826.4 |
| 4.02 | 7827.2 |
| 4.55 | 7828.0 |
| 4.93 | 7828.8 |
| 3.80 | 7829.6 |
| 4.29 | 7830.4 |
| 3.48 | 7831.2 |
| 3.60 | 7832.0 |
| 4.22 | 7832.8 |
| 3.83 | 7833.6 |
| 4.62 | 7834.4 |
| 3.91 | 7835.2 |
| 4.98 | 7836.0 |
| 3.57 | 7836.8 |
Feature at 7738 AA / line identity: H-alpha 6563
